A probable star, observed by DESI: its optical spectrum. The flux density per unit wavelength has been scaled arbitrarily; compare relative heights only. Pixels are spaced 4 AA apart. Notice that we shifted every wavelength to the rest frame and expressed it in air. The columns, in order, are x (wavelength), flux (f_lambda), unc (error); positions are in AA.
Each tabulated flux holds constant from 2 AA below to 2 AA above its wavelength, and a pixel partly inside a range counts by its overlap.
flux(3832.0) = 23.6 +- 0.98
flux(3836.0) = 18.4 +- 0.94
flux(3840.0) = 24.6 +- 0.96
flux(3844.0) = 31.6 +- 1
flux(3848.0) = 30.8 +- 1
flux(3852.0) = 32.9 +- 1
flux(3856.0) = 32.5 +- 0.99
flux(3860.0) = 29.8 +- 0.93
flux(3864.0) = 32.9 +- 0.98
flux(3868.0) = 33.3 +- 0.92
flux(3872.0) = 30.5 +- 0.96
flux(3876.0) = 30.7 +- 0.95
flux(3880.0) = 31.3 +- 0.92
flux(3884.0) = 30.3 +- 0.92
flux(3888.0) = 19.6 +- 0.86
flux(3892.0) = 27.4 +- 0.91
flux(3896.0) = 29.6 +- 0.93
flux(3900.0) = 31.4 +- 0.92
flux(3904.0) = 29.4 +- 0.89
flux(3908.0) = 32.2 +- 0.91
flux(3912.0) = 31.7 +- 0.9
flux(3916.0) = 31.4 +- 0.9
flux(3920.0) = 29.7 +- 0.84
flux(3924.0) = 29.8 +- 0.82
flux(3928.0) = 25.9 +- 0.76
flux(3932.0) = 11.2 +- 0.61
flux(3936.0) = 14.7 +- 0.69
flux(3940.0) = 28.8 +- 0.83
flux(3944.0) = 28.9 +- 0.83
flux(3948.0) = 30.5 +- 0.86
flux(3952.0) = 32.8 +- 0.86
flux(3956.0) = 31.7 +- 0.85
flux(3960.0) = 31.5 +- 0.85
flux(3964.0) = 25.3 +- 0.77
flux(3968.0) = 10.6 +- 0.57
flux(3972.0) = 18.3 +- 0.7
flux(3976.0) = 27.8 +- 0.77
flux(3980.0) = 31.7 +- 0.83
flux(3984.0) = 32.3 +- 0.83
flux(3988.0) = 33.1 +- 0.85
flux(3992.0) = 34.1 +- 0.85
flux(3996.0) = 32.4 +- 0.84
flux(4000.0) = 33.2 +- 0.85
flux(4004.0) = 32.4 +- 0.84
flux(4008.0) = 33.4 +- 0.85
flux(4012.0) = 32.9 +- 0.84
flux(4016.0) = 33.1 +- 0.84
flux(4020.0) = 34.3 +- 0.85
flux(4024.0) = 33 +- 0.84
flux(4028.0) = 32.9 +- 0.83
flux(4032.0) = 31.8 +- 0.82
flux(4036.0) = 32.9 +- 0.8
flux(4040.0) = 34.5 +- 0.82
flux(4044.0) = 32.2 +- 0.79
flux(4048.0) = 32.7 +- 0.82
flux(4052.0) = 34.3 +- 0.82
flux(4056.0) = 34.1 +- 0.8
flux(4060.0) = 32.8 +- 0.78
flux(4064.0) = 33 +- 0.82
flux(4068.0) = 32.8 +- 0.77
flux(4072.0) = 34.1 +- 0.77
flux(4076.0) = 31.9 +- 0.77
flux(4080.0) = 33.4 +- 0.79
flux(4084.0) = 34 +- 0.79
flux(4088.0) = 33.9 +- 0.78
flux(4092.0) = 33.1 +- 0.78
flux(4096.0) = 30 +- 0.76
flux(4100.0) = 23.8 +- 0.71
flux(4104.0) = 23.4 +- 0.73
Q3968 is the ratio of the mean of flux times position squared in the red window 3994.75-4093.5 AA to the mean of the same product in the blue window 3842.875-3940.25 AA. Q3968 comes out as 1.25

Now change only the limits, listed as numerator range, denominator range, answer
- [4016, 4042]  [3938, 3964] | 1.14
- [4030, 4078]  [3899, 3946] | 1.31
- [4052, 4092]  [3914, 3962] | 1.31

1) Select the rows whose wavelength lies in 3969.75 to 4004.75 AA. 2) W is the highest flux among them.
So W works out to 34.1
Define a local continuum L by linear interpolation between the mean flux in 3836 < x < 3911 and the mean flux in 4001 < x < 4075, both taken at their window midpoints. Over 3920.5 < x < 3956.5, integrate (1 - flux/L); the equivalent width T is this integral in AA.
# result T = 5.98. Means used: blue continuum 29.8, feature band 25.9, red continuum 33.2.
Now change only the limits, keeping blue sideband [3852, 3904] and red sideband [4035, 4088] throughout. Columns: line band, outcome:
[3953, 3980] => 5.58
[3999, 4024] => -0.60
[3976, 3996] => -0.18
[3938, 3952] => 0.61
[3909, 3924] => -0.07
